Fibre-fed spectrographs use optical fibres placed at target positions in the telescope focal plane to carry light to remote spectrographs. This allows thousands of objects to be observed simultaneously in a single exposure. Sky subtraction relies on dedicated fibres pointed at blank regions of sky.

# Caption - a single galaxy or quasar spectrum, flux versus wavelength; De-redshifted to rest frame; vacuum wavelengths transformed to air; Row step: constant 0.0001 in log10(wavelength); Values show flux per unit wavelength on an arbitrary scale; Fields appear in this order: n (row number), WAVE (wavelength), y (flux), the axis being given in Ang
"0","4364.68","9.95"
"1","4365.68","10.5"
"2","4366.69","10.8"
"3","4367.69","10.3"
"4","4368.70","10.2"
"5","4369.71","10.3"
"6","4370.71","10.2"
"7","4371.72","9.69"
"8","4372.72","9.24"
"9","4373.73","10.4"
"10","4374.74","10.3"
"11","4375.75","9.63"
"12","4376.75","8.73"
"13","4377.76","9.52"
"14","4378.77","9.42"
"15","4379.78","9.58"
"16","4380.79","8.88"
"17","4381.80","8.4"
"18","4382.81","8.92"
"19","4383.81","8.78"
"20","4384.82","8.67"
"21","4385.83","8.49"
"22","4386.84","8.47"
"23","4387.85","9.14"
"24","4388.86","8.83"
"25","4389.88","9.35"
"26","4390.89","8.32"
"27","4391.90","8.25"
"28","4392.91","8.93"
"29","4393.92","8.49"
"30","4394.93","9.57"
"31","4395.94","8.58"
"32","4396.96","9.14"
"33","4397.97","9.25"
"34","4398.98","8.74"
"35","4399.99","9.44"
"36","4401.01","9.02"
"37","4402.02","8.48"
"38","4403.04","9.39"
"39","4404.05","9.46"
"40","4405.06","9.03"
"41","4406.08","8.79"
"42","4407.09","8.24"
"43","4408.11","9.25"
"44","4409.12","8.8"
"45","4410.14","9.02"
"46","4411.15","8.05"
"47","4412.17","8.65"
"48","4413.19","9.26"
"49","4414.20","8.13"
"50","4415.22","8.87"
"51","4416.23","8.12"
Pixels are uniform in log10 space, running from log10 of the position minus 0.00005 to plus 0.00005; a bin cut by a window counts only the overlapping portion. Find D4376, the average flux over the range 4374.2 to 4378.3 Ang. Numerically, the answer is 9.55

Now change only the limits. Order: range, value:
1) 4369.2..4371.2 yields 10.3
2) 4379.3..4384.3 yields 8.92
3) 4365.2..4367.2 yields 10.7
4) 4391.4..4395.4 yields 8.81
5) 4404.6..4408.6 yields 8.81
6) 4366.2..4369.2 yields 10.4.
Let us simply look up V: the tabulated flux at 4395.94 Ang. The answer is 8.58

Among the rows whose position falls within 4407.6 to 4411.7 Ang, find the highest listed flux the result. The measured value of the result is 9.25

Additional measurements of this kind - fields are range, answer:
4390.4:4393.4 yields 8.93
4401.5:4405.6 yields 9.46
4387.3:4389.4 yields 9.14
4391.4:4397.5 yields 9.57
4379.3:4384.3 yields 9.58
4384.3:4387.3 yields 8.67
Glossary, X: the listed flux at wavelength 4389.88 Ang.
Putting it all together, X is 9.35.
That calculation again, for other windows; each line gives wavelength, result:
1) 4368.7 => 10.2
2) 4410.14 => 9.02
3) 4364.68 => 9.95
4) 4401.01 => 9.02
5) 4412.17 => 8.65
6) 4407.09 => 8.24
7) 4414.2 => 8.13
